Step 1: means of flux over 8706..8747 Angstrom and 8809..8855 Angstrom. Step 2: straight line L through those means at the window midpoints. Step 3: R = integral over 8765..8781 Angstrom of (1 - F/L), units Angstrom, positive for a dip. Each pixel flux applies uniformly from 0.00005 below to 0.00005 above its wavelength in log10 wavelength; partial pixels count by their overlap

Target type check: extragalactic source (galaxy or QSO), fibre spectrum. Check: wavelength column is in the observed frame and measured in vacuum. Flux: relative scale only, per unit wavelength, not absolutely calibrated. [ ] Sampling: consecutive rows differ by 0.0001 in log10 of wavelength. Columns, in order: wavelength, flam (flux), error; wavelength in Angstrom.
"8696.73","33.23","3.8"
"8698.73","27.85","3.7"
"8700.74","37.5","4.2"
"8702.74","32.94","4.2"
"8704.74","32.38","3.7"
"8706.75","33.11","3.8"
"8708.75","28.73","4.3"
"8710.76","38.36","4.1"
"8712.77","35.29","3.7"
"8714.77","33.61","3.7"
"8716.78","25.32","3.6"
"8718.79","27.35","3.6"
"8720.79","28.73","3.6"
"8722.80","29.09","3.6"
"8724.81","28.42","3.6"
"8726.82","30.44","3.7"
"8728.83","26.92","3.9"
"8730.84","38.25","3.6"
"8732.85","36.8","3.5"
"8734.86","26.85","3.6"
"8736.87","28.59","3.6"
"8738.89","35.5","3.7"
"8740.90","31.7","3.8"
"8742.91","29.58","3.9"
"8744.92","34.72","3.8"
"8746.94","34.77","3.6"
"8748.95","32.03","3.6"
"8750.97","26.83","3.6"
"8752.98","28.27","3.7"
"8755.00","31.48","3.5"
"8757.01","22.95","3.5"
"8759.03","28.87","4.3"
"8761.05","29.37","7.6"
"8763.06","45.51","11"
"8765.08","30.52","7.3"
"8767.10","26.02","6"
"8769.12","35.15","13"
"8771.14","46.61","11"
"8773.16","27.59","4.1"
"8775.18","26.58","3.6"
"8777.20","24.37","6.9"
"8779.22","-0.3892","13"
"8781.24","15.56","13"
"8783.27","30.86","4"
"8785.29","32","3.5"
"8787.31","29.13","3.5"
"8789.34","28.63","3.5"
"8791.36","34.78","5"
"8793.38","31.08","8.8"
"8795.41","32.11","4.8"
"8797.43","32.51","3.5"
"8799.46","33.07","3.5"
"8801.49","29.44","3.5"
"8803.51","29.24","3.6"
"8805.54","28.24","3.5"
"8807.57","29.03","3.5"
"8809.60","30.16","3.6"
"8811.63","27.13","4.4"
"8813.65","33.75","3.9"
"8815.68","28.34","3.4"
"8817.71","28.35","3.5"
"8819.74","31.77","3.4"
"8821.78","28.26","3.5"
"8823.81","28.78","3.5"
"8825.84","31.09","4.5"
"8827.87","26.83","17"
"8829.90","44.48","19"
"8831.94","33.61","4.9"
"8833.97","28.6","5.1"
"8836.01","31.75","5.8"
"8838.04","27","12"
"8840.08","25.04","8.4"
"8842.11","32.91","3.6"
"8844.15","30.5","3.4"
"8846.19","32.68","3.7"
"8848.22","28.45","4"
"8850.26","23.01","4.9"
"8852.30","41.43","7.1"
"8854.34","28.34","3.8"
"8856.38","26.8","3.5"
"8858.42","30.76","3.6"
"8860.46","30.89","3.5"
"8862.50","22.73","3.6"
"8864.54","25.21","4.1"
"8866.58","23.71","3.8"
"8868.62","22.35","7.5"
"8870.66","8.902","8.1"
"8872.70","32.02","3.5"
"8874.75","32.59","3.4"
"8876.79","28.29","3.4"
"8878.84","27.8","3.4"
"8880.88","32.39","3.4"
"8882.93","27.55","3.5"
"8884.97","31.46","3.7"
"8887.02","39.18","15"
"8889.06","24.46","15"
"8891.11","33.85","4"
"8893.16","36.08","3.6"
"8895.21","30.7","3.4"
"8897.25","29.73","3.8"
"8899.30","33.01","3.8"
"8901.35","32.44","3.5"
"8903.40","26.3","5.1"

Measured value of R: 2.46 Angstrom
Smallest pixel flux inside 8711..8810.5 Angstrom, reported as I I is -0.3892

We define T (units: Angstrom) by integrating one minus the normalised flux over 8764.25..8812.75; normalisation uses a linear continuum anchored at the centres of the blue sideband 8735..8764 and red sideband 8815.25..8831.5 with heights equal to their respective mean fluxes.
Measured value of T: 3.9 Angstrom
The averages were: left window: 31.3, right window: 31.2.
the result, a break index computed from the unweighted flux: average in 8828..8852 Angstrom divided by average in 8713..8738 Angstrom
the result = 1.02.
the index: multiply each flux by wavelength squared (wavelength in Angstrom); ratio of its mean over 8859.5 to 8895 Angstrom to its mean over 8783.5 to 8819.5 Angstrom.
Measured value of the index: 0.9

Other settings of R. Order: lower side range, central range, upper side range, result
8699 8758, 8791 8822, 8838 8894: -0.59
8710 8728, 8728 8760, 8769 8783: -3.27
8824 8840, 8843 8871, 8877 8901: 3.63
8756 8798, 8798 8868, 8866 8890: -3.62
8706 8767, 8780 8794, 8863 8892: 0.75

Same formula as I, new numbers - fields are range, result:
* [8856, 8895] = 8.902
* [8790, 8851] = 23.01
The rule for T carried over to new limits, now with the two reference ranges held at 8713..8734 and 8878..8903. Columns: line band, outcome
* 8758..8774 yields -1.50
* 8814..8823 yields 0.46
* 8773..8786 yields 3.83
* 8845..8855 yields 0.13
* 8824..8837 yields -0.55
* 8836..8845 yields 0.59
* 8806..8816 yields 0.44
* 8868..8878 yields 2.04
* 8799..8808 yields 0.40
